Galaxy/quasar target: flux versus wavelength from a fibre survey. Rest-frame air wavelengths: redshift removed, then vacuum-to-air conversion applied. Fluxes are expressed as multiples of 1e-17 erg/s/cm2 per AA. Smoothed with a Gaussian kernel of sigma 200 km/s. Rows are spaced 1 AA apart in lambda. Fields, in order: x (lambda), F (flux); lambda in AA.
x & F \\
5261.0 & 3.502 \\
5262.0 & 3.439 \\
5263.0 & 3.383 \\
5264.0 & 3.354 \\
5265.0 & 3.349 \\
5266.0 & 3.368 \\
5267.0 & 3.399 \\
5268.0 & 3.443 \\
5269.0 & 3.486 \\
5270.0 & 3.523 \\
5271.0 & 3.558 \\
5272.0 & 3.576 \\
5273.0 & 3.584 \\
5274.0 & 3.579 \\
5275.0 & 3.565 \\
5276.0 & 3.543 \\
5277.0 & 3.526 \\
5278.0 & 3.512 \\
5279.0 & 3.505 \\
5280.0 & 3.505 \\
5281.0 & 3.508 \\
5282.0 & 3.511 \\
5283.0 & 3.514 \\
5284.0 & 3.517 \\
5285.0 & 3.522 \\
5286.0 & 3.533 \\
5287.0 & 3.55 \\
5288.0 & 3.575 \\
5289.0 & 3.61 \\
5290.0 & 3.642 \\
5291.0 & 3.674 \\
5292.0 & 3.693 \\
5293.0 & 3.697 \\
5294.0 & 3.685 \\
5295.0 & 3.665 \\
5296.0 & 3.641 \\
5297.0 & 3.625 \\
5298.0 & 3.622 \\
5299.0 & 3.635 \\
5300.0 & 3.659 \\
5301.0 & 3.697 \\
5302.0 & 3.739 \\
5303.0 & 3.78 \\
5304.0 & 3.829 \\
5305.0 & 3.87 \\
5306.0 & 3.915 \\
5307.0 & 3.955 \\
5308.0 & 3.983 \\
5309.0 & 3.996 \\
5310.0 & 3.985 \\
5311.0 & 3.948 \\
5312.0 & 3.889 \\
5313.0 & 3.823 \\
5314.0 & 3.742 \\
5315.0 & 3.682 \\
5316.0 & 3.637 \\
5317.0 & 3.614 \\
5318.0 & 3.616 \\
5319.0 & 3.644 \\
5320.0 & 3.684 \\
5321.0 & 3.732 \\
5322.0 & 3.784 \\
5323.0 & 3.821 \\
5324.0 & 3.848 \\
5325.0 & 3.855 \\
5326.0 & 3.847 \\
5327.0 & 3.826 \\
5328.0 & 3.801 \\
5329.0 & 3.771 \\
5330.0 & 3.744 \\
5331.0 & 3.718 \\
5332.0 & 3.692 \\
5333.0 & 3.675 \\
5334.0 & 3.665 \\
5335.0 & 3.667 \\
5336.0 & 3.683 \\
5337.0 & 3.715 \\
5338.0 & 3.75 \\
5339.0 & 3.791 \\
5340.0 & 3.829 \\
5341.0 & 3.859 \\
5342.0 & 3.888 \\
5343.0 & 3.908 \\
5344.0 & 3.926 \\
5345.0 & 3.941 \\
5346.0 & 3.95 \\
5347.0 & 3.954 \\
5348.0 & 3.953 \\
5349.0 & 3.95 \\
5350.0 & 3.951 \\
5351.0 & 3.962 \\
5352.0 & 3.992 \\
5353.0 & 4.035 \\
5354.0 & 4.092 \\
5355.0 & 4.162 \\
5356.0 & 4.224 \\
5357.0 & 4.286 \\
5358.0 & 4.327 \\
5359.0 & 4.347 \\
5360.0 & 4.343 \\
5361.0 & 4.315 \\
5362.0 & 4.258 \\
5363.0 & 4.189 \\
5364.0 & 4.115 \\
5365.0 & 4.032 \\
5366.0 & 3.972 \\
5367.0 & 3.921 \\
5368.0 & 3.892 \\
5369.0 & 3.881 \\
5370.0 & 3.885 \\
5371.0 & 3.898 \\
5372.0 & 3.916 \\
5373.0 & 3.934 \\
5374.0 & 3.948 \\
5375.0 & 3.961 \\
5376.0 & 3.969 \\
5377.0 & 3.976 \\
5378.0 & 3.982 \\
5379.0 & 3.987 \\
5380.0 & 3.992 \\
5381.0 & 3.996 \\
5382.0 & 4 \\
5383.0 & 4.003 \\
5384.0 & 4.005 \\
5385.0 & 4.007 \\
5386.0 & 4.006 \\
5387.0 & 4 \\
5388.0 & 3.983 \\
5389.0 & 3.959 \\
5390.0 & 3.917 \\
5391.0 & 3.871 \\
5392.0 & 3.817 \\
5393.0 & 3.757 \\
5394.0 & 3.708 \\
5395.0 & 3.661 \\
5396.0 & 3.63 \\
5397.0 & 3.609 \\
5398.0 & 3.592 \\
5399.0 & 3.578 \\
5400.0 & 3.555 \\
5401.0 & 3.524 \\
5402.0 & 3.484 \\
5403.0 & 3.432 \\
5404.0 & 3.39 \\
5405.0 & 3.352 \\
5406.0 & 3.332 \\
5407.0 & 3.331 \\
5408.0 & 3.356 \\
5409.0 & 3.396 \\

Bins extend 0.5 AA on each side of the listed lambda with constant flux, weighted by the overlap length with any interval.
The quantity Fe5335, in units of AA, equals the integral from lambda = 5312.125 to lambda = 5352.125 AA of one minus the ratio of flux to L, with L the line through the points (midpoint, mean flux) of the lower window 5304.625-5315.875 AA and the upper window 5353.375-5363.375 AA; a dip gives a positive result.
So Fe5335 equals 2.5 AA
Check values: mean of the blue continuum 3.88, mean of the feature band 3.8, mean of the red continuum 4.25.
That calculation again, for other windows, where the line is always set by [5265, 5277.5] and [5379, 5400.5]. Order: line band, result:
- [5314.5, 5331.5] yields -0.4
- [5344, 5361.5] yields -1.7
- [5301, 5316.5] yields -1.0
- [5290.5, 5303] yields -0.3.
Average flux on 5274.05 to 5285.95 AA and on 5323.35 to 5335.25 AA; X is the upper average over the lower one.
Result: 1.07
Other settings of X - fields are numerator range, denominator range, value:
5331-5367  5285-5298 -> 1.10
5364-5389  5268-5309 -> 1.09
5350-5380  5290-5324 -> 1.08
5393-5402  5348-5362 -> 0.87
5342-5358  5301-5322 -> 1.06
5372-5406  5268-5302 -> 1.06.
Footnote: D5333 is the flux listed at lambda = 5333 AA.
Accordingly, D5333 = 3.675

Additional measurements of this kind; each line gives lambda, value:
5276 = 3.543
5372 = 3.916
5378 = 3.982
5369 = 3.881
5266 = 3.368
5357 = 4.286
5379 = 3.987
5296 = 3.641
